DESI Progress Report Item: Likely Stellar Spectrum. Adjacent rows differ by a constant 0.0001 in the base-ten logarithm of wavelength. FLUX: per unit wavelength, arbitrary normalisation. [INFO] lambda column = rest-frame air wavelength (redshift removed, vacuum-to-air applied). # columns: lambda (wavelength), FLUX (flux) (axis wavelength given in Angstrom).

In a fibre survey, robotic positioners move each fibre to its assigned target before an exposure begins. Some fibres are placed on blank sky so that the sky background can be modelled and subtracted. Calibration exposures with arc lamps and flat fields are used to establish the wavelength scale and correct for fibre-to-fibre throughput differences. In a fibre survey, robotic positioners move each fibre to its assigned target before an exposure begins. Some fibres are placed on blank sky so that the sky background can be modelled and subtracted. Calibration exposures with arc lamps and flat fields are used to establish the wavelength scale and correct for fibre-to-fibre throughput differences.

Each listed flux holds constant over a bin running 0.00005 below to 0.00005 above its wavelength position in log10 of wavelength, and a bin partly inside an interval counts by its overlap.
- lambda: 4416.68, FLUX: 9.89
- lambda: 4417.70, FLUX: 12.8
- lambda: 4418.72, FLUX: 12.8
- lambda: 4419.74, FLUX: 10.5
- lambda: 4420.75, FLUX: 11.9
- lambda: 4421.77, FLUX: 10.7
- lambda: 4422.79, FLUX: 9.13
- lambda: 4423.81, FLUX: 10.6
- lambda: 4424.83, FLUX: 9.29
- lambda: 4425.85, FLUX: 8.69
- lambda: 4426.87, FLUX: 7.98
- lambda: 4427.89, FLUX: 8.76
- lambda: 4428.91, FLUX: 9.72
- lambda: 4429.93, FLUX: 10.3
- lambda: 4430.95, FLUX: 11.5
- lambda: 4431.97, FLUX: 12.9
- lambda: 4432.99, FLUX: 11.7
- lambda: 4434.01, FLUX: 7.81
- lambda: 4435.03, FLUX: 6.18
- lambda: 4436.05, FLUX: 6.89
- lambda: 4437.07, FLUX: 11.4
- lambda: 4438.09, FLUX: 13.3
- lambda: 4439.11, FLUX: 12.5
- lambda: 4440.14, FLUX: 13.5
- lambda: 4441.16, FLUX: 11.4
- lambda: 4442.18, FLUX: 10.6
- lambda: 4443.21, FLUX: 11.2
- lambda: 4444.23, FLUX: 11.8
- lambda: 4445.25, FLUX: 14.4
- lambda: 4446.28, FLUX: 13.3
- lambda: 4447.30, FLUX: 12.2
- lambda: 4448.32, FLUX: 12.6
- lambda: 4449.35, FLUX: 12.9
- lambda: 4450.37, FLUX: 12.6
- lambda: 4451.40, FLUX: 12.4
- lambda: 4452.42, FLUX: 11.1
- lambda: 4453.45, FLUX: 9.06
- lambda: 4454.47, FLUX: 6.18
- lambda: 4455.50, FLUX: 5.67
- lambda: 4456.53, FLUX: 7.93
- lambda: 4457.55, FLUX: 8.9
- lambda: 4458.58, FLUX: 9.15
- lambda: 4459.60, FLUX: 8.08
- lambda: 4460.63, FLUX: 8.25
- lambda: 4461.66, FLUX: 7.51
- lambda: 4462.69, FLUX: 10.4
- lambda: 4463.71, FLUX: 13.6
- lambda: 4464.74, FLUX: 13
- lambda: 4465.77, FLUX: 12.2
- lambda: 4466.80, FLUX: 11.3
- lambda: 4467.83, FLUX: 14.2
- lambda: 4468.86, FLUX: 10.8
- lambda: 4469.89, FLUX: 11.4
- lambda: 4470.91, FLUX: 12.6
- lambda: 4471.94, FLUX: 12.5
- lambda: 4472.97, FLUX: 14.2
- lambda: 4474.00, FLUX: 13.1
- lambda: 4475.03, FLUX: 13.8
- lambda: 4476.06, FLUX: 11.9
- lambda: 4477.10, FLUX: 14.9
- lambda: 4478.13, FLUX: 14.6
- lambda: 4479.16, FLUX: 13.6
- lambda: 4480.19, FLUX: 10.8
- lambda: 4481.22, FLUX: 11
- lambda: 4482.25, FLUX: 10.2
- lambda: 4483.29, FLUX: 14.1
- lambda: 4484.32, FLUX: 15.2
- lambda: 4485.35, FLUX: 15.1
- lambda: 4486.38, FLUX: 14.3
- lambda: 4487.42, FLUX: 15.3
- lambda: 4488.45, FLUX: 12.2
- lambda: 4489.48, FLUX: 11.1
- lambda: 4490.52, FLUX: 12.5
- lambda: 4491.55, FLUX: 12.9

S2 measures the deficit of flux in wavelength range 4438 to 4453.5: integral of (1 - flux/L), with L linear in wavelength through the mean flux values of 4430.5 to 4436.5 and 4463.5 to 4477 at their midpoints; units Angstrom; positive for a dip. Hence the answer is -2.48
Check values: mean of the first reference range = 9.51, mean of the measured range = 12.2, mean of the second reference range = 12.7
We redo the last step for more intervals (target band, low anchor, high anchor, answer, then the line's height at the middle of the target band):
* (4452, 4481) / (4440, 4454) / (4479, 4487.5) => 3.6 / 12.6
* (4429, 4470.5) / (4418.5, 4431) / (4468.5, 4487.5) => 2.3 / 11.5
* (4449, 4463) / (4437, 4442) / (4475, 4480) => 4.0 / 12.9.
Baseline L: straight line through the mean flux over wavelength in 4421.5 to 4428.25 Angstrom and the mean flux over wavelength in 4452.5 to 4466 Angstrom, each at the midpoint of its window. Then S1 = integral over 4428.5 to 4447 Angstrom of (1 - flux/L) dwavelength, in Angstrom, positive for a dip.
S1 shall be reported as -3.8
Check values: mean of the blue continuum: 9.26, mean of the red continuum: 9.22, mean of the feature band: 11.2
